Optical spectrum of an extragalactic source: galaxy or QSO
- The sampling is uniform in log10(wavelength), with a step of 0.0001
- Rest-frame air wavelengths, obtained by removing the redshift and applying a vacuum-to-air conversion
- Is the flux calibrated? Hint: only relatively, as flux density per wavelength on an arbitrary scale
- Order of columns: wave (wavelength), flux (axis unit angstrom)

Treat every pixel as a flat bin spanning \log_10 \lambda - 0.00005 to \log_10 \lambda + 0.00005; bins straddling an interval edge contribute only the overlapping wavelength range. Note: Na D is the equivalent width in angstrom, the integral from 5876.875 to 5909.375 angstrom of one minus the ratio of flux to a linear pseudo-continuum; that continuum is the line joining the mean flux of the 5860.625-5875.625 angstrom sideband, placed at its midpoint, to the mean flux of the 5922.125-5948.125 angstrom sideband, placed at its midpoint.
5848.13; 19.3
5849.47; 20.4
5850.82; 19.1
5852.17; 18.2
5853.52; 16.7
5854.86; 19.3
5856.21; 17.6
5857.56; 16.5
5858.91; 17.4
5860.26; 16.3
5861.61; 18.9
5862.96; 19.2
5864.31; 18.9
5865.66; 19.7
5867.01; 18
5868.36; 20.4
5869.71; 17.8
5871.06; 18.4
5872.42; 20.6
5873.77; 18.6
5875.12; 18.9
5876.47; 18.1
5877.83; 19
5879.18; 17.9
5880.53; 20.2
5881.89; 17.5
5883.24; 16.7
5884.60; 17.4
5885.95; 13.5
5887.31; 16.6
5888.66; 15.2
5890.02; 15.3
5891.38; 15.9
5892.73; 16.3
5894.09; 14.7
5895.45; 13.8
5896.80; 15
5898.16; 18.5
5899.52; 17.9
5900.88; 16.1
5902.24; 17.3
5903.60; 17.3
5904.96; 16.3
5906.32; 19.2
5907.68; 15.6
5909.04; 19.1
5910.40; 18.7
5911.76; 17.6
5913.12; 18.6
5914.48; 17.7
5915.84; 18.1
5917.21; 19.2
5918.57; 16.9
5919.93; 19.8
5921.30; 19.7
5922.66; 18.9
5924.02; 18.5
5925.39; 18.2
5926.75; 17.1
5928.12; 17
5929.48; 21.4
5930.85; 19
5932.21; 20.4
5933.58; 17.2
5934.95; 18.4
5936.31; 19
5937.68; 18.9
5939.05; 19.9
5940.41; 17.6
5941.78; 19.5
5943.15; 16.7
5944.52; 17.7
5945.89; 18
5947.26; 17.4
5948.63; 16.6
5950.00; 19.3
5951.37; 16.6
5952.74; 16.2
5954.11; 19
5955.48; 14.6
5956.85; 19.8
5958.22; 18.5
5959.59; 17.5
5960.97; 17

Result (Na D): 3.5 angstrom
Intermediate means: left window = 19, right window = 18.4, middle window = 16.7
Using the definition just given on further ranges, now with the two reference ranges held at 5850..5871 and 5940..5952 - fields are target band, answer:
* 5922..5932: -0.5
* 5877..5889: 0.6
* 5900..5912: 0.3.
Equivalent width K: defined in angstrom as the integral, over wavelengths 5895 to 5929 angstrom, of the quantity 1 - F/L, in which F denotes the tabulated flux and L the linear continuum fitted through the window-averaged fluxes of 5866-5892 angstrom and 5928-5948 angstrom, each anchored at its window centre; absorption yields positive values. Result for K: 0.9 angstrom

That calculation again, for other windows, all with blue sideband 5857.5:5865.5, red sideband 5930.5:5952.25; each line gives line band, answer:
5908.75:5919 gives 0.0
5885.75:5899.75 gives 1.9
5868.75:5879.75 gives -0.4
